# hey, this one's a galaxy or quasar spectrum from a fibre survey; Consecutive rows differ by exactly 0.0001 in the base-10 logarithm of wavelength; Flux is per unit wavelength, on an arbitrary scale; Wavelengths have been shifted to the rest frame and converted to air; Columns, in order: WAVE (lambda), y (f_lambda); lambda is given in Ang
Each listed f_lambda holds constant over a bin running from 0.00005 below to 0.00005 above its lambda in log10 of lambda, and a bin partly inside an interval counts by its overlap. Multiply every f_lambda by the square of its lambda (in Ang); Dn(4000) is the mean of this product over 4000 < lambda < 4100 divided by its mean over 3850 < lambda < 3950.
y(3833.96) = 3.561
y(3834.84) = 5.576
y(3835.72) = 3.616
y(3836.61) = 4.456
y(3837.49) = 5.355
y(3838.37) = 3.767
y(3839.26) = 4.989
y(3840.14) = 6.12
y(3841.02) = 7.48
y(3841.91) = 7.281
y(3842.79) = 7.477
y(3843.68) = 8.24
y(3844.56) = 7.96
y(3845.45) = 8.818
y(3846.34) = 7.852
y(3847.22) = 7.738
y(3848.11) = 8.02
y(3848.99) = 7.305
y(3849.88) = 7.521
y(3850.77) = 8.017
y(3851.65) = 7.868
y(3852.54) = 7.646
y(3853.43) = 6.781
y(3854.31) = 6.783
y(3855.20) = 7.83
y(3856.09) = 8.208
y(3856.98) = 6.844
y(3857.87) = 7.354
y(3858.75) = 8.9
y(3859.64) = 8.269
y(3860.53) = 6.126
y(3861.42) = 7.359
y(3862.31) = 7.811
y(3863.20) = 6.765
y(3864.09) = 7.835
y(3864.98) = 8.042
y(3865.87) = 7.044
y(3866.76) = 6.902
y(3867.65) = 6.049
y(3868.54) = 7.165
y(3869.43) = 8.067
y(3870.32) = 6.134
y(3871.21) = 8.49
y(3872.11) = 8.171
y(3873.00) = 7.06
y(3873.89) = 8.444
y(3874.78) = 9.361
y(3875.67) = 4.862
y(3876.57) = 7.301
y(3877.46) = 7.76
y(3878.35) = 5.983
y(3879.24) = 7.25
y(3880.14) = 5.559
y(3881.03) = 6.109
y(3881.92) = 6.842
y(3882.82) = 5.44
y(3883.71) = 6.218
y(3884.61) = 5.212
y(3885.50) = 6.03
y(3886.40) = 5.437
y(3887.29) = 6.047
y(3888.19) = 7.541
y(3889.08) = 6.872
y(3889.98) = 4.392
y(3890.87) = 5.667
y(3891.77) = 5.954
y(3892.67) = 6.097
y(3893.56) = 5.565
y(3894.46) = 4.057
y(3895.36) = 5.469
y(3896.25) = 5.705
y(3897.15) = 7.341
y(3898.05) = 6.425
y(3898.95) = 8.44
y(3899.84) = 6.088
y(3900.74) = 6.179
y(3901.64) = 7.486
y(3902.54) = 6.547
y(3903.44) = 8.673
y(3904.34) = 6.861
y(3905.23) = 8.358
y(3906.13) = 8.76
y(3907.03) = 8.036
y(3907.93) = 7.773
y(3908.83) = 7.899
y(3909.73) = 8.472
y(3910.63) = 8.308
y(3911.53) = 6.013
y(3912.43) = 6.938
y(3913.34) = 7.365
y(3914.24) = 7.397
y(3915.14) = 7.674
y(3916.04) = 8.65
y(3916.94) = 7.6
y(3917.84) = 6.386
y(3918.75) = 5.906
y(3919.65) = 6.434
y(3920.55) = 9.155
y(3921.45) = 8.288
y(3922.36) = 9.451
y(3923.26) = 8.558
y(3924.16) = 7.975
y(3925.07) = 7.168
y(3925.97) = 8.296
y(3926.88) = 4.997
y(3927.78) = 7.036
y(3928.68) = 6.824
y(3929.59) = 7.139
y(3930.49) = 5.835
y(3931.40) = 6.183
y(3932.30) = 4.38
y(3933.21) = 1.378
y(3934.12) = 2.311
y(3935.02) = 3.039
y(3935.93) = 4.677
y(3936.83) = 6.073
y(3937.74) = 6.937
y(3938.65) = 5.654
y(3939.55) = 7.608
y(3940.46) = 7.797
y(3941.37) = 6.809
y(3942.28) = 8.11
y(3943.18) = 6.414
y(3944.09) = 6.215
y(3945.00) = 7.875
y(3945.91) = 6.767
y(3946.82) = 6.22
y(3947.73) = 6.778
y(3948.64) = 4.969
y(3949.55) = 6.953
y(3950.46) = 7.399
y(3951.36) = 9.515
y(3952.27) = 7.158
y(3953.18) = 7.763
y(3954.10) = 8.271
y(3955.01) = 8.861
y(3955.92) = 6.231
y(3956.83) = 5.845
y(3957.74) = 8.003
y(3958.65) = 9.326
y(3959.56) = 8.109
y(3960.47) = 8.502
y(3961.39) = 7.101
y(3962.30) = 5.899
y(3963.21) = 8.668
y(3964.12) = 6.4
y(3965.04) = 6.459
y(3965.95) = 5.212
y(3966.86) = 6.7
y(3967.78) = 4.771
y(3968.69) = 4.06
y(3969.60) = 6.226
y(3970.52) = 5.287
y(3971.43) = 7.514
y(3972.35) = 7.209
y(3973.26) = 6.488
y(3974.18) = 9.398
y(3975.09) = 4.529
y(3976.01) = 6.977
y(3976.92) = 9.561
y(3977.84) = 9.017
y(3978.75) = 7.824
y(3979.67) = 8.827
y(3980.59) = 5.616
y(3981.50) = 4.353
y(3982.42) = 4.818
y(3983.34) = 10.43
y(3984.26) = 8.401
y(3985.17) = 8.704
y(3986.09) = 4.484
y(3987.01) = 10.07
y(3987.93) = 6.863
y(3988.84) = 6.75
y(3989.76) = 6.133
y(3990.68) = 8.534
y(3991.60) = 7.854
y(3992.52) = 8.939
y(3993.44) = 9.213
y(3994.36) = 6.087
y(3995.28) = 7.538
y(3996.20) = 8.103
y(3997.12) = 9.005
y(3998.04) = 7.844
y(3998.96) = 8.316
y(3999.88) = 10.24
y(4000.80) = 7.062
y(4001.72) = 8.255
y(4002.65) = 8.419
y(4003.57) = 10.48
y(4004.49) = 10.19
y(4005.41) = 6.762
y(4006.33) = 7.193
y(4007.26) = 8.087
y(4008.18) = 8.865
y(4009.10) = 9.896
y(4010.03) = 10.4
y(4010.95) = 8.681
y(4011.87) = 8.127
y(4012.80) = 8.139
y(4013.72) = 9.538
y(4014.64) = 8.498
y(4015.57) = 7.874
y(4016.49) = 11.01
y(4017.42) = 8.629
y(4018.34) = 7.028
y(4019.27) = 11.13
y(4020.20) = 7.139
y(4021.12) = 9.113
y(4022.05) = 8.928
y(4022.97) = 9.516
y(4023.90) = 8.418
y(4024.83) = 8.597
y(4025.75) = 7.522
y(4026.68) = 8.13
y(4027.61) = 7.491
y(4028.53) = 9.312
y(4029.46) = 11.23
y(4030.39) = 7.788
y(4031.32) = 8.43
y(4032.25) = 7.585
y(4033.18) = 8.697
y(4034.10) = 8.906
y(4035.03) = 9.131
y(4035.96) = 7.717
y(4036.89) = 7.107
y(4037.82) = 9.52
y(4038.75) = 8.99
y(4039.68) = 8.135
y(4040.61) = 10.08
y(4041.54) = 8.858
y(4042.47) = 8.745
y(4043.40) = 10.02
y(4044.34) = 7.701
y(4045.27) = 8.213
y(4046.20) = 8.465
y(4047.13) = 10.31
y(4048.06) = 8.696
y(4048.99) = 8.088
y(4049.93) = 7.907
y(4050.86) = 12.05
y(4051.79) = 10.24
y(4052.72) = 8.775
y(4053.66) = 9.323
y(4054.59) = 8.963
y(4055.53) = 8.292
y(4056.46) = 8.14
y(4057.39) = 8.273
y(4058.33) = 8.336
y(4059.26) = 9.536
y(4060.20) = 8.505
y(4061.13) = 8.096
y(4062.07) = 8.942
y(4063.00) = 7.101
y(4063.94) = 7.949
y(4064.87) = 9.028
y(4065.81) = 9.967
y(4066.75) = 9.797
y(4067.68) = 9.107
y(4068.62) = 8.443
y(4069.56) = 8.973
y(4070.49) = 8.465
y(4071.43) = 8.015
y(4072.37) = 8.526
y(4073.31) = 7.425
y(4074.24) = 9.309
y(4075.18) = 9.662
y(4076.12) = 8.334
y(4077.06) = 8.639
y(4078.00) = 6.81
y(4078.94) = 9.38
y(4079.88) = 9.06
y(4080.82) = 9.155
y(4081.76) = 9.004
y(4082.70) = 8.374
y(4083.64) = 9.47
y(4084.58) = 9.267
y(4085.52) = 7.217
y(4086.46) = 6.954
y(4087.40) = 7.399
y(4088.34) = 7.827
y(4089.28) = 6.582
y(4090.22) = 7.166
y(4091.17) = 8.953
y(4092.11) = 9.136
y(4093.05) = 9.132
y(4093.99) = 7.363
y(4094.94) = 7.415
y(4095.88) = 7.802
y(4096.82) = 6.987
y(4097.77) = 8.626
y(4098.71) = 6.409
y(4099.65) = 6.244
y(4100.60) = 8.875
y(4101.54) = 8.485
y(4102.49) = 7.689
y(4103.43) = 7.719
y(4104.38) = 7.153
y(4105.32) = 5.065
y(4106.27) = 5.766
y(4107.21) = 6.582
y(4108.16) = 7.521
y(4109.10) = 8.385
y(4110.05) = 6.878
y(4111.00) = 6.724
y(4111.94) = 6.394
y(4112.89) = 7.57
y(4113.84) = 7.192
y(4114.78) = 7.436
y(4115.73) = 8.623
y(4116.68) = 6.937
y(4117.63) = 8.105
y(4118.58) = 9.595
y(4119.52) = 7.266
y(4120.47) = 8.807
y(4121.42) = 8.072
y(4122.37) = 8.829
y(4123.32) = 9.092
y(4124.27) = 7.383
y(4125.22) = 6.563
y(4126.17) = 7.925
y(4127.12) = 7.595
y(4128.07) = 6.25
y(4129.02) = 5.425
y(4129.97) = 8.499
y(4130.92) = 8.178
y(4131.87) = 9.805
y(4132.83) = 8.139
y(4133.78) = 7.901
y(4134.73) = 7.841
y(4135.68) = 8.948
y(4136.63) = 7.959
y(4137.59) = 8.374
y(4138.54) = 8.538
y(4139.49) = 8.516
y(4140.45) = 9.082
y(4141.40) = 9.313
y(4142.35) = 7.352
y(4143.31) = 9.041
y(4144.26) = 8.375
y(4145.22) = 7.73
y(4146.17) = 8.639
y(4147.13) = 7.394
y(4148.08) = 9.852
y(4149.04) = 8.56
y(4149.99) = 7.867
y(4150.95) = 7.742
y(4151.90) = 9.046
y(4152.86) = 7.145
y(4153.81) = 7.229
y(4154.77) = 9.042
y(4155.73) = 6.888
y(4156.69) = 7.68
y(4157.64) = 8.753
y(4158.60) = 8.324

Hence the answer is 1.35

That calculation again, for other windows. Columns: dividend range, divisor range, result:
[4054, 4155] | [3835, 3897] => 1.34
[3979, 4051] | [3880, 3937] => 1.35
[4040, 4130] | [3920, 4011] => 1.19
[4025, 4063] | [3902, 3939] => 1.36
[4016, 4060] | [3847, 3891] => 1.36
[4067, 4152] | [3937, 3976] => 1.25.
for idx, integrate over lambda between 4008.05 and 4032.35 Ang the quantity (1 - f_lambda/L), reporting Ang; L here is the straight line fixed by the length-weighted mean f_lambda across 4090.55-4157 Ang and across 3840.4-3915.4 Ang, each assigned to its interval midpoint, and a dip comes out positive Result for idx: -4.02 Ang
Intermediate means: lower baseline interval 7.11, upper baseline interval 7.87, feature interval 8.79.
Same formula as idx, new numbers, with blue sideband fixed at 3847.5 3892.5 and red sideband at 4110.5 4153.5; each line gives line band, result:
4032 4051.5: -2.92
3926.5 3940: 3.57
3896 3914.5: -0.66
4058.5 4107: -1.96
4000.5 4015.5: -2.21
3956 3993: 1.39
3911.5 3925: -0.80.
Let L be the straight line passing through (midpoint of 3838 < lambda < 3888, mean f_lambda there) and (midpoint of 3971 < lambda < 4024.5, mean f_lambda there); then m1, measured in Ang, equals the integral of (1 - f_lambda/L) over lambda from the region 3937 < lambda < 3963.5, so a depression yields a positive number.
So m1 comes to 1.7 Ang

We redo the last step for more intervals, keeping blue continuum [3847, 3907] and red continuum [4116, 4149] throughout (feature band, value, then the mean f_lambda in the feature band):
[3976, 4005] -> -1.9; 7.98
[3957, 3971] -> 1.3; 6.7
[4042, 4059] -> -2.5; 8.93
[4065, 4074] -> -1.0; 8.77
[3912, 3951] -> 3.1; 6.65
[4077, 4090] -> -0.4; 8.19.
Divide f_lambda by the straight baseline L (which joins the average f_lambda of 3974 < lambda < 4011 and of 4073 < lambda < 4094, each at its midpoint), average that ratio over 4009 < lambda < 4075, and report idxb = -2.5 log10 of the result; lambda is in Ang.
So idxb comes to -0.07 mag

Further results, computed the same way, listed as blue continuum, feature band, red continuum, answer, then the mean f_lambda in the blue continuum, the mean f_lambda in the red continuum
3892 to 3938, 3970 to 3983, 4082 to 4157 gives 0.02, 6.75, 7.86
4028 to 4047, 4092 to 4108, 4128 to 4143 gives 0.14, 8.76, 8.19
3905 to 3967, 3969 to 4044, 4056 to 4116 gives -0.10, 7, 8.03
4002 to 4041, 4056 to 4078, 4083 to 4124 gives -0.06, 8.72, 7.69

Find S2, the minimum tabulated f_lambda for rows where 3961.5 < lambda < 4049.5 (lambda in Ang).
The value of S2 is 4.06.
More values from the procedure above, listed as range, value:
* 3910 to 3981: 1.378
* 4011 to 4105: 6.244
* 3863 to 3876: 4.862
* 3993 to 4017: 6.087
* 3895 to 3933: 4.38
